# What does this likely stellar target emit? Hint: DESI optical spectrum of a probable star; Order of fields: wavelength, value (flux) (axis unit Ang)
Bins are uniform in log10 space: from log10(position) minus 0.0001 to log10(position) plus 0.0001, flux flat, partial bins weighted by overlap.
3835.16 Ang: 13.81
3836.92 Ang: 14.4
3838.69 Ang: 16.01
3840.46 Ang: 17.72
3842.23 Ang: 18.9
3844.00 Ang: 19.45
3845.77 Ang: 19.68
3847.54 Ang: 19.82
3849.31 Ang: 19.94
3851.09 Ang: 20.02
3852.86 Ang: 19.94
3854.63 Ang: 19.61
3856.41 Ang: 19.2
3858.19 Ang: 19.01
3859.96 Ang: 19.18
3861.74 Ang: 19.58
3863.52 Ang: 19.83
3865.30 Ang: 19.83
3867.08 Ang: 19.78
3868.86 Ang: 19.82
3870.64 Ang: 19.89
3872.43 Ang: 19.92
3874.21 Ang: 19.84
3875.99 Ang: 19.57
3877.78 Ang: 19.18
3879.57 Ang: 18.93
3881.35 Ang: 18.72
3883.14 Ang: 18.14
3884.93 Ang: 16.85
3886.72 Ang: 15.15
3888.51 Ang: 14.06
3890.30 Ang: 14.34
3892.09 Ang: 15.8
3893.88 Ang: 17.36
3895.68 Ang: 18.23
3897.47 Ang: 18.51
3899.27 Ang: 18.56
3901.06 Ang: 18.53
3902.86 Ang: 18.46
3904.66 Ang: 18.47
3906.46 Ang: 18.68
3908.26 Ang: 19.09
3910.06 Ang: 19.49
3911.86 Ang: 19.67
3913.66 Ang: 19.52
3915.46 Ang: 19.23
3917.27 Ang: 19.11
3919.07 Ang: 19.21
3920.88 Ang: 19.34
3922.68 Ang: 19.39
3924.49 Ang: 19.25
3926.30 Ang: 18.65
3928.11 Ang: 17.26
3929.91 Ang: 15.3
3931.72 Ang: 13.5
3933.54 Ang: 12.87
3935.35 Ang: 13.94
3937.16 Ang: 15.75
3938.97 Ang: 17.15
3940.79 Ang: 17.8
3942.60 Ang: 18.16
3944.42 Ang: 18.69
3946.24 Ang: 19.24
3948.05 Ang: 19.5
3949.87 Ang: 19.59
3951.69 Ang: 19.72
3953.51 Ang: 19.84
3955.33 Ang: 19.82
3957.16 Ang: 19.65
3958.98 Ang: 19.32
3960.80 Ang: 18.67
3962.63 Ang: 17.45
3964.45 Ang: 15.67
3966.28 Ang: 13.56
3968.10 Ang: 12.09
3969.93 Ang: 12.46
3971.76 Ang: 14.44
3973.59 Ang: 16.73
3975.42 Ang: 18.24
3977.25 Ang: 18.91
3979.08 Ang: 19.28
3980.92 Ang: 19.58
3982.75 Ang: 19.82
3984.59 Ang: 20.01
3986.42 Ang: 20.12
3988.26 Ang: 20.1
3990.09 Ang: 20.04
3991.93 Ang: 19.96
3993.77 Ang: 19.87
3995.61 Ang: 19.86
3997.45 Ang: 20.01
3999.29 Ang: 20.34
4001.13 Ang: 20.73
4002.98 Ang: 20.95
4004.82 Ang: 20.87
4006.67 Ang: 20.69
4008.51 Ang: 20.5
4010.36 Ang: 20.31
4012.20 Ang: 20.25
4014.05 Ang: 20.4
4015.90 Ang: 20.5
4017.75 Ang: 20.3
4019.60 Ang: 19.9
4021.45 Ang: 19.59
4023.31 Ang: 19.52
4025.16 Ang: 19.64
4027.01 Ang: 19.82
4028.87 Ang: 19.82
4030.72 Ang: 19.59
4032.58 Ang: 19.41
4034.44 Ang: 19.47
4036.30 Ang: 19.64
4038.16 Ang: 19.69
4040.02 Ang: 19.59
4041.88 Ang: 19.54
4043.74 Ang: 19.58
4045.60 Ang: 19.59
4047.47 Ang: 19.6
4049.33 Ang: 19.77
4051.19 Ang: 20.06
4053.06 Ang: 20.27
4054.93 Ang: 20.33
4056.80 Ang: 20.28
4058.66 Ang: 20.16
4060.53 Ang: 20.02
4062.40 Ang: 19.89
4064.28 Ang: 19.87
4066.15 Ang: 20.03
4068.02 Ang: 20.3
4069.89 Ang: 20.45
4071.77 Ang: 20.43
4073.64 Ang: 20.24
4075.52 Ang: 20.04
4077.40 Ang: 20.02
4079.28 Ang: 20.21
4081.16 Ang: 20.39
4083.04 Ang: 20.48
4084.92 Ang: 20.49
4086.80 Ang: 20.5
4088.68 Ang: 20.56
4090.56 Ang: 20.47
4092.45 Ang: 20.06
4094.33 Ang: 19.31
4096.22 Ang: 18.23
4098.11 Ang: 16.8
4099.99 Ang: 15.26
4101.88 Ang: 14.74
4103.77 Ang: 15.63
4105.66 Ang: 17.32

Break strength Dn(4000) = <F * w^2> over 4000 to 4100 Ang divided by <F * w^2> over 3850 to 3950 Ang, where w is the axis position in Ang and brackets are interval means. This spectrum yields 1.18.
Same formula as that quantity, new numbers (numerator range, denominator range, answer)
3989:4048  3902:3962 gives 1.14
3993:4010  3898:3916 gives 1.13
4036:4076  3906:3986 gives 1.18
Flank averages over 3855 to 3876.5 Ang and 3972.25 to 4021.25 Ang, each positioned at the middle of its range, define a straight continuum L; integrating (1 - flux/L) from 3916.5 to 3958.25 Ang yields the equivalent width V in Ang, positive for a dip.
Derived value 3.8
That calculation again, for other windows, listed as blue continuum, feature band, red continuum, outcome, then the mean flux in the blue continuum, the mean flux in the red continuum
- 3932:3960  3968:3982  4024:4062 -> 1.3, 18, 19.8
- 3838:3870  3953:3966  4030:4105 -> 0.7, 19.3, 19.5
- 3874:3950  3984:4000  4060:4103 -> -1.2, 17.8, 19.5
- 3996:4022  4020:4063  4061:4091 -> 1.2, 20.4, 20.3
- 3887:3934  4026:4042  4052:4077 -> 0.1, 17.8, 20.2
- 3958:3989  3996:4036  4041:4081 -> -3.1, 17.4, 20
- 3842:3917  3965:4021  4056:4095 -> 1.7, 18.8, 20.2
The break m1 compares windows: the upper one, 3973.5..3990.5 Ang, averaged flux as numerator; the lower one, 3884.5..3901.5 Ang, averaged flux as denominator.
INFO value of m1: 1.16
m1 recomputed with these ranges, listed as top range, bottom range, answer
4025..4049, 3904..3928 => 1.03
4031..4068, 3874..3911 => 1.11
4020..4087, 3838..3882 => 1.03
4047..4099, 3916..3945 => 1.16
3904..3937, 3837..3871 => 0.93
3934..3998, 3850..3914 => 0.97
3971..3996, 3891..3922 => 1.02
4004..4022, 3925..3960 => 1.15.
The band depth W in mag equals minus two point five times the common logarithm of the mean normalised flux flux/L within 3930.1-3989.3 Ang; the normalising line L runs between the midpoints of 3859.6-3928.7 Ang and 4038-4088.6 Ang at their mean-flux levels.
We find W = 0.10 mag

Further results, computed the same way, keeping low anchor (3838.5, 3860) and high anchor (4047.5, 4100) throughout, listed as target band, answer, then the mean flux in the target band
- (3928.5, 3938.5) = 0.32 mag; 14.6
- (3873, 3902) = 0.10 mag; 17.6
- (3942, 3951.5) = 0.02 mag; 19.1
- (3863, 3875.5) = -0.03 mag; 19.8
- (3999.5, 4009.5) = -0.05 mag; 20.7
